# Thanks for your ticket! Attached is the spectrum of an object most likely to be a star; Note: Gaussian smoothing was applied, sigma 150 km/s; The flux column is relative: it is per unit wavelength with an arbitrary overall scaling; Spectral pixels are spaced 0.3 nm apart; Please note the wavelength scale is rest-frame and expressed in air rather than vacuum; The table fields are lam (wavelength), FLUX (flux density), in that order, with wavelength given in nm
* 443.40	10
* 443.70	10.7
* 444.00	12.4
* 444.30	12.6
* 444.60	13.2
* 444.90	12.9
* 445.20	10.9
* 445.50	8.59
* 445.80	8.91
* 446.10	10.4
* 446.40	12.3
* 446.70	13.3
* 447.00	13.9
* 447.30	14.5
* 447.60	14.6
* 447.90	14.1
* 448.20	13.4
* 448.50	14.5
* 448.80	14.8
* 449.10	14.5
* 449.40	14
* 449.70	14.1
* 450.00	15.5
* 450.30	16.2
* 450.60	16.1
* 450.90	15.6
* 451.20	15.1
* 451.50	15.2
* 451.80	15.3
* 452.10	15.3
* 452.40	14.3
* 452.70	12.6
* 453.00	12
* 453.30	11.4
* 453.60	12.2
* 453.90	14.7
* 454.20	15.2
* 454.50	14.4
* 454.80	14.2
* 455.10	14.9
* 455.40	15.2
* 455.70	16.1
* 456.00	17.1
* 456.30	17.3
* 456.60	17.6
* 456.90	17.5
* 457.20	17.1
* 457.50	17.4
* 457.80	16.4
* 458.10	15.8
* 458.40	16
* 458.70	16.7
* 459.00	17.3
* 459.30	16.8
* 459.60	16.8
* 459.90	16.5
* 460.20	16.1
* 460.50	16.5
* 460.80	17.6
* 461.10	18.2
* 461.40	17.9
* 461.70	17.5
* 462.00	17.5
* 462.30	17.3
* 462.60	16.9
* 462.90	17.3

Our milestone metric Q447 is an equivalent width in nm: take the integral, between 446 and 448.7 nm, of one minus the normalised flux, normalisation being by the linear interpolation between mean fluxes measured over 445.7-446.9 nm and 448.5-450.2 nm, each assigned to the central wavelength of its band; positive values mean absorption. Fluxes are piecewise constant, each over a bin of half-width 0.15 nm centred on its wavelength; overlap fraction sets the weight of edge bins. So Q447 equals -0.21 nm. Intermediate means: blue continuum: 11.4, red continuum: 14.6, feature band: 13.5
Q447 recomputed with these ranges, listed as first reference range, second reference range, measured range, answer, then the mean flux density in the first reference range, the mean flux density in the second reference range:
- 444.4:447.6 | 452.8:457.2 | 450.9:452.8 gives -0.11 nm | 12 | 15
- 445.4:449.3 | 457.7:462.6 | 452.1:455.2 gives 0.27 nm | 13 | 16.9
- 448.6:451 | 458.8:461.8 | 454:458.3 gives 0.05 nm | 15.1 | 17.1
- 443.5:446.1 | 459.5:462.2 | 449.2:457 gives -0.37 nm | 11.2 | 17.2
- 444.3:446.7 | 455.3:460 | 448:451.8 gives -0.48 nm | 11.3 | 16.7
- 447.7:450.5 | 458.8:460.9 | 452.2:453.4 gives 0.20 nm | 14.6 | 16.8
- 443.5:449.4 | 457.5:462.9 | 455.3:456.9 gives -0.11 nm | 12.7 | 17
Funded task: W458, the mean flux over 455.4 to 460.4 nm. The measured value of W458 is 16.7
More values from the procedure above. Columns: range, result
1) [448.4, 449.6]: 14.4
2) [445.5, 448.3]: 12.6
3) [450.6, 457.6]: 15.1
